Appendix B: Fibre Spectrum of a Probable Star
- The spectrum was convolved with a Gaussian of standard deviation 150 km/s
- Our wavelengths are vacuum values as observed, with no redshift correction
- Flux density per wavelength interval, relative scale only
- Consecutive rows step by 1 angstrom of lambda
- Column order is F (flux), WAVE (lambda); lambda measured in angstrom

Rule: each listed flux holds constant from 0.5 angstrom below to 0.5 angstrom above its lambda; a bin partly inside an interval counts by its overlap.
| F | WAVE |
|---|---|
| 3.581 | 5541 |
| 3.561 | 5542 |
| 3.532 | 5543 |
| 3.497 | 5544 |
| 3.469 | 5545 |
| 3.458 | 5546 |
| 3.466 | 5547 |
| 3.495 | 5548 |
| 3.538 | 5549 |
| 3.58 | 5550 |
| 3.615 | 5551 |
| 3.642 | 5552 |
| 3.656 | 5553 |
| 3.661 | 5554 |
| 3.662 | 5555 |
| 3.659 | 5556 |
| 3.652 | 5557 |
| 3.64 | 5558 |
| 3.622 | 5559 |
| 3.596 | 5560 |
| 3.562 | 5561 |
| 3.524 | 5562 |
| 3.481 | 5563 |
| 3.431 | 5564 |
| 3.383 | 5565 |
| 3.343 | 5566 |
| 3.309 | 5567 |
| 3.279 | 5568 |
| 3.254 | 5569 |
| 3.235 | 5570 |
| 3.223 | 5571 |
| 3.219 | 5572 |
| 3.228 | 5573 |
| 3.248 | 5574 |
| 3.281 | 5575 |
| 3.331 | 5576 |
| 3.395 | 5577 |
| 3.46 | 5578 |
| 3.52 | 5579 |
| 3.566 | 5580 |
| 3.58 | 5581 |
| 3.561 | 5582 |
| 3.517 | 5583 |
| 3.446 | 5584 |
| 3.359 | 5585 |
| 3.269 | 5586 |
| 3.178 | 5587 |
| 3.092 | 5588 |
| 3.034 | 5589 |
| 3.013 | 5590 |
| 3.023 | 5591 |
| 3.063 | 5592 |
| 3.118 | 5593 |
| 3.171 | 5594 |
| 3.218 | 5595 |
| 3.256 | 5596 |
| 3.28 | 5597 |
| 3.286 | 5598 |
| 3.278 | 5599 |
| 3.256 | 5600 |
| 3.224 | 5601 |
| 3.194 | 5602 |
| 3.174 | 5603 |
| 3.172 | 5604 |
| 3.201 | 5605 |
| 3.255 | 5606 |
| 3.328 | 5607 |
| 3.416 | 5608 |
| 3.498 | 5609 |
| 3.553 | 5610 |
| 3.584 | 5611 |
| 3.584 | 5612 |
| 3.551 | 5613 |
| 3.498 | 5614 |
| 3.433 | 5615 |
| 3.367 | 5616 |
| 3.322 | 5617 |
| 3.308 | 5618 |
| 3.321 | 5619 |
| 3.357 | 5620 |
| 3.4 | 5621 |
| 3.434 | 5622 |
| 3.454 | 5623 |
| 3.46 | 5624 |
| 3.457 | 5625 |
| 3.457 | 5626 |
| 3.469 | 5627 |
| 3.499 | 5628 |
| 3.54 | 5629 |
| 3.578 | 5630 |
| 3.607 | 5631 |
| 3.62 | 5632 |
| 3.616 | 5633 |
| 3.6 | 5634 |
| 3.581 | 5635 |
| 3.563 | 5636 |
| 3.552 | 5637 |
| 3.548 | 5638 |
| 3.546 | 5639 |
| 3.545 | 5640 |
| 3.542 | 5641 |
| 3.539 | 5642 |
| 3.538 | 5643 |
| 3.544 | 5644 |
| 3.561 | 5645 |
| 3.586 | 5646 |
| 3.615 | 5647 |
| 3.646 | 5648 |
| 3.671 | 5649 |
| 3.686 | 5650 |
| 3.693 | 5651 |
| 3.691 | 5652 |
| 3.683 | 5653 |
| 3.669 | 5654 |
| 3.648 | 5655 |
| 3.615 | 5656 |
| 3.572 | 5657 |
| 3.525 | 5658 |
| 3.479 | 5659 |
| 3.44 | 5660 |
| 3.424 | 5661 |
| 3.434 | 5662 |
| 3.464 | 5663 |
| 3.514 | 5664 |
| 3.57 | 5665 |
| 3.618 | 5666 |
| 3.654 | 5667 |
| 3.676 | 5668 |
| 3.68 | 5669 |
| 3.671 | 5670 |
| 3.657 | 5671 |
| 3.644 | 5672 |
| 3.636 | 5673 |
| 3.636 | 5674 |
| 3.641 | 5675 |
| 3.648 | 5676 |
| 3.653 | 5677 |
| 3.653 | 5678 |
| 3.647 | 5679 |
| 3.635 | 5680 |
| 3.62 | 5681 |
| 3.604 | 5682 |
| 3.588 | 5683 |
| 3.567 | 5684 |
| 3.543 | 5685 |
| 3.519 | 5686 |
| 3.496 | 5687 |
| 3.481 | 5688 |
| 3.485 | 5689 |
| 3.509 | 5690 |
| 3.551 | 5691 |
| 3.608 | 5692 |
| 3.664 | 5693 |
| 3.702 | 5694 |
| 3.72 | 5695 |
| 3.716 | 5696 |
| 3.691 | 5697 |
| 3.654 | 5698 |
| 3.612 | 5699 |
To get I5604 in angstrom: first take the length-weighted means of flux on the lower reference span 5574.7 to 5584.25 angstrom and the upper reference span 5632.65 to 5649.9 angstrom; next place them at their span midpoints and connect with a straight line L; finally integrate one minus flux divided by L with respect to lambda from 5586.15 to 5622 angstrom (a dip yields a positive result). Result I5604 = 2.30 angstrom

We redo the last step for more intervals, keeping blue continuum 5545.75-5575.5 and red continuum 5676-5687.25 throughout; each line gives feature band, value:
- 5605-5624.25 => 0.6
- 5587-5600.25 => 1.3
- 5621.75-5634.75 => 0.1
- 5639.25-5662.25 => -0.1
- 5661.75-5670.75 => 0.0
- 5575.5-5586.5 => 0.1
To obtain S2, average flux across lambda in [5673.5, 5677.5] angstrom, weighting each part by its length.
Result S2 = 3.64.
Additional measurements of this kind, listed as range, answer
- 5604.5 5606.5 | 3.23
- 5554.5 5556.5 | 3.66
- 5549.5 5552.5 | 3.61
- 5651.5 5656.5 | 3.66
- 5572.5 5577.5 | 3.3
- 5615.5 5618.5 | 3.33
